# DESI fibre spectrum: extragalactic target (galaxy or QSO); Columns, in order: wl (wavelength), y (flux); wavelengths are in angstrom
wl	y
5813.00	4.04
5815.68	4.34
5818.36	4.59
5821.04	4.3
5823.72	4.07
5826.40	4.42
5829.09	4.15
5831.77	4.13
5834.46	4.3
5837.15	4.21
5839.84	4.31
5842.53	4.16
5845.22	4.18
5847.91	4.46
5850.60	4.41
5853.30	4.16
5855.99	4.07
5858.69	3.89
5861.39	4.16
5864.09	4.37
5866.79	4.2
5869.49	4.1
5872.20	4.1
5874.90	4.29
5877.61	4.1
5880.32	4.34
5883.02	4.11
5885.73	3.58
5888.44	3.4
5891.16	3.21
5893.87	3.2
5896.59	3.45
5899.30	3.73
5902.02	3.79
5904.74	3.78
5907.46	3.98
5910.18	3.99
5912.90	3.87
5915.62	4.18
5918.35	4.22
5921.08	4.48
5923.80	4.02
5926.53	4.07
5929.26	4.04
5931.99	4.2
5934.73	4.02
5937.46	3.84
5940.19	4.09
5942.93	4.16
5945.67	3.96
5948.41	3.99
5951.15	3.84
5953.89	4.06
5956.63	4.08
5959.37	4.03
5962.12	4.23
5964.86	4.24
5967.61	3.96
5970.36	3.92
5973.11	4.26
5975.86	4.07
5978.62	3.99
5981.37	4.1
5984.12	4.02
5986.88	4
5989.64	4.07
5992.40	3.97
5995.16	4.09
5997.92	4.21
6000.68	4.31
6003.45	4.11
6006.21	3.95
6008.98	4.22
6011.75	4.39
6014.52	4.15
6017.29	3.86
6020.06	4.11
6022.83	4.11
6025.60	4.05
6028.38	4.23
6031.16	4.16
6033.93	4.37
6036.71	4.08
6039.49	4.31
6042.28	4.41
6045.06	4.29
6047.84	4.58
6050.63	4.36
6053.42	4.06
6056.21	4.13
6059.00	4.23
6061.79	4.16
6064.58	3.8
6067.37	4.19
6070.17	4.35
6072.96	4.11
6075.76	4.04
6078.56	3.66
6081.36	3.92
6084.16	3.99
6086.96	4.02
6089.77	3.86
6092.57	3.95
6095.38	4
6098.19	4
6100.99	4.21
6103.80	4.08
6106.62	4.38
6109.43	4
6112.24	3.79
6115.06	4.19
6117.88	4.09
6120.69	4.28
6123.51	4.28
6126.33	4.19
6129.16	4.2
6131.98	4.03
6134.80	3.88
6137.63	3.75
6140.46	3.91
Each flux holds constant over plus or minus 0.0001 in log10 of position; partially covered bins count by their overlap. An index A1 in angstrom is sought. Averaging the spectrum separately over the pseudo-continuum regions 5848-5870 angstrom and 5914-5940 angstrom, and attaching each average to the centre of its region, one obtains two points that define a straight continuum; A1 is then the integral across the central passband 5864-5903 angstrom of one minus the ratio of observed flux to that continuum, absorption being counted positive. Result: 3.0 angstrom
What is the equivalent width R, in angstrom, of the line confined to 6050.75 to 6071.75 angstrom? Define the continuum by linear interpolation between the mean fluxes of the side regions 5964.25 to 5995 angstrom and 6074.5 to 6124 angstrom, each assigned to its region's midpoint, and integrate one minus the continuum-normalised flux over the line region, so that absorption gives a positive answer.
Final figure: -0.5 angstrom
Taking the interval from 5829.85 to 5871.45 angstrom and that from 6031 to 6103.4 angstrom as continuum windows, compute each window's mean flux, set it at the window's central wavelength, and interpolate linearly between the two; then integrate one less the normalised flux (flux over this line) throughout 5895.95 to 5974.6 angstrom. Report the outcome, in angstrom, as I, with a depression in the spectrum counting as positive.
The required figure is 2.8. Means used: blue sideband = 4.2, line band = 4.02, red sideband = 4.12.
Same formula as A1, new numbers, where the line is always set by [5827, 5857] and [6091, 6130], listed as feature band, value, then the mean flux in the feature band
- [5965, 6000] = 0.9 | 4.07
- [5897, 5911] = 1.3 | 3.82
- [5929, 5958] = 1.2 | 4.02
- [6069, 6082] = 0.4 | 4.02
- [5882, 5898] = 2.8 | 3.48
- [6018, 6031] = 0.1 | 4.11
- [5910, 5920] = 0.3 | 4.08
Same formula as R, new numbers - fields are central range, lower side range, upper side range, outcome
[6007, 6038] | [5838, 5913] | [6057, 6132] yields -0.84 angstrom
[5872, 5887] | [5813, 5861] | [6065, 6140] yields 0.42 angstrom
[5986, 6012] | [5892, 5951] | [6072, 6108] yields -0.95 angstrom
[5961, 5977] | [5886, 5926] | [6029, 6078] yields -0.55 angstrom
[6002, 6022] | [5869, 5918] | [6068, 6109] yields -0.74 angstrom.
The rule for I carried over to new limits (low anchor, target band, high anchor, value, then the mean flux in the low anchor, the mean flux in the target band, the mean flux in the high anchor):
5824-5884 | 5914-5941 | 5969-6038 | 0.3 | 4.21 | 4.11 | 4.11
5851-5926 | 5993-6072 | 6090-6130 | -2.5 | 3.96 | 4.19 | 4.11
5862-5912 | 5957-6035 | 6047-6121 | -2.4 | 3.88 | 4.11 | 4.08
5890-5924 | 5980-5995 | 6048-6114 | -0.4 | 3.84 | 4.04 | 4.07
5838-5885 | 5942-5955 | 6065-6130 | 0.5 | 4.19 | 3.99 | 4.07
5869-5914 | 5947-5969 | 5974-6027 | -0.4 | 3.82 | 4.05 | 4.1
